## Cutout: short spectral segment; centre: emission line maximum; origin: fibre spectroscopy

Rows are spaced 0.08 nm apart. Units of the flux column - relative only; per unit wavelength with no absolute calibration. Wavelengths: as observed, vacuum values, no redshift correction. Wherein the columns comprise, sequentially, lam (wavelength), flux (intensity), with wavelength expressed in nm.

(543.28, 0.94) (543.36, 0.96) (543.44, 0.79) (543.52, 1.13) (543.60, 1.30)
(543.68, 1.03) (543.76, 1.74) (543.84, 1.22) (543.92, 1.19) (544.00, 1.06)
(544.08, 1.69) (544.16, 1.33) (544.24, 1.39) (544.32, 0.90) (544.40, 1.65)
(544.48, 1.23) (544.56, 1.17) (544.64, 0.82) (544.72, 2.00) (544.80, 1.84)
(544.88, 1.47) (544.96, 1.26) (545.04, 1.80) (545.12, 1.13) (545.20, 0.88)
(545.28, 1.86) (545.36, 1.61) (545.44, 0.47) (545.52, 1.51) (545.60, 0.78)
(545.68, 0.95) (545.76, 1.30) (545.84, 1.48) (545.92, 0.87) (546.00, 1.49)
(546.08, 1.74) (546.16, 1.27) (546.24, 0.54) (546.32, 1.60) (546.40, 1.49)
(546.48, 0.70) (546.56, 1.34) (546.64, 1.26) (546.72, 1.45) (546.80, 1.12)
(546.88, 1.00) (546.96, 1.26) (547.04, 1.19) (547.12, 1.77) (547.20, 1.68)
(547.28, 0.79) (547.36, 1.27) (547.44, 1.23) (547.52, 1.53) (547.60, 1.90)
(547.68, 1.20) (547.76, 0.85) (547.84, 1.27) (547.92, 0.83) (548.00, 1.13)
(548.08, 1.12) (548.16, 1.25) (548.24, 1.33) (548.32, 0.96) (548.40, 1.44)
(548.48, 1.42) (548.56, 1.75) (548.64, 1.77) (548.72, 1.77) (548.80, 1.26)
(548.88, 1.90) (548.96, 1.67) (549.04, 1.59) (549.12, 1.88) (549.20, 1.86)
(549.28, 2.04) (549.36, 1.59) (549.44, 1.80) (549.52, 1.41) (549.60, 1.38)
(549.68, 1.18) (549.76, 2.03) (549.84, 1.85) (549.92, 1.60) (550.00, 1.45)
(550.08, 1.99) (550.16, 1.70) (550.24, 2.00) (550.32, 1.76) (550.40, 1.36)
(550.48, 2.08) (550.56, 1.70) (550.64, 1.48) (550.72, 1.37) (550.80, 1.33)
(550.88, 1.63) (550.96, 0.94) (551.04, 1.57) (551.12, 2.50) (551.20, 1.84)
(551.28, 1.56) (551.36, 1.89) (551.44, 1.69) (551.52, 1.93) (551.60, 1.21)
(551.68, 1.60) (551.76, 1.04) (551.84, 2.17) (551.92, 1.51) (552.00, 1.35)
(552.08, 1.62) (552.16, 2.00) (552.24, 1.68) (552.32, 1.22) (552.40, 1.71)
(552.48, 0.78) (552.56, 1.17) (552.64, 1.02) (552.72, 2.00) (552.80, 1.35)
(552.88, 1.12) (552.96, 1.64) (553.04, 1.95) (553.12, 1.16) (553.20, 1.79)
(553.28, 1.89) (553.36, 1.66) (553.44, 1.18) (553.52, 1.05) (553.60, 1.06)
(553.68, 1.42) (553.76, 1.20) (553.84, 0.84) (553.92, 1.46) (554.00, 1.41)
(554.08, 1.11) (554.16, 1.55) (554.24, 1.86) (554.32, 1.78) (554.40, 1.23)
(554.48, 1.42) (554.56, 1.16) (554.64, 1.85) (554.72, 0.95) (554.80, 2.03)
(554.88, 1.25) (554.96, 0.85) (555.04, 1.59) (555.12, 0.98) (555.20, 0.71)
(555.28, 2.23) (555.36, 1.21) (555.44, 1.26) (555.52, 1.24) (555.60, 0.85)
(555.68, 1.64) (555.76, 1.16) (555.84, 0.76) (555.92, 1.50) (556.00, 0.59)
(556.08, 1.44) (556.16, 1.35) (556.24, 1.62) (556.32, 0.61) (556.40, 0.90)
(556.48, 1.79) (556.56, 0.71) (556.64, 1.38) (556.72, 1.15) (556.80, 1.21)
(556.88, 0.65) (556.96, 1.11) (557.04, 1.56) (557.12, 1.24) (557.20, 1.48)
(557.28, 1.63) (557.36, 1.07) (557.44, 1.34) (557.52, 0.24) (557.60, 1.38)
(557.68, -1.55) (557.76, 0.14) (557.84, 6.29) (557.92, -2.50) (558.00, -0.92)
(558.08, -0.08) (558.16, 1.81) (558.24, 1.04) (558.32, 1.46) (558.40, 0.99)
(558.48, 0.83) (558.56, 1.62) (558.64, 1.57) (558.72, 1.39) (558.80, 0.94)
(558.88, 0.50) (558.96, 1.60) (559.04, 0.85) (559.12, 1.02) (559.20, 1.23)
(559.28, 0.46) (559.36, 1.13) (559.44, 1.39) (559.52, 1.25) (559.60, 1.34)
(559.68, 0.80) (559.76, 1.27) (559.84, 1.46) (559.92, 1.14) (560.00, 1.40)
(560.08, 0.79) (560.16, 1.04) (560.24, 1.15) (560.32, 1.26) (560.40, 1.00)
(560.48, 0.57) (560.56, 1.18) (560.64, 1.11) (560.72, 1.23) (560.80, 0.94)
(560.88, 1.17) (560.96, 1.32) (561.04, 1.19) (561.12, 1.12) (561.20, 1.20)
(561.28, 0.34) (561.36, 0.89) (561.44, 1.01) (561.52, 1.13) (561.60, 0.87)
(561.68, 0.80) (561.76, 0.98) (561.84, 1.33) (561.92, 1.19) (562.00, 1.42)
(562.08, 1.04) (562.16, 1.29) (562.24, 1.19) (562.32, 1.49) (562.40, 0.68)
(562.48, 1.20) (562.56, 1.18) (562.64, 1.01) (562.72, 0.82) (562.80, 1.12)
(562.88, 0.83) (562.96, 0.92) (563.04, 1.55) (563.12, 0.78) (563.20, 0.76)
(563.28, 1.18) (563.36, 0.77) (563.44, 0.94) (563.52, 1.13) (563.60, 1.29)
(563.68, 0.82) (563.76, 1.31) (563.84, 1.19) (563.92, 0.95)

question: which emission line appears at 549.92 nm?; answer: Mg II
